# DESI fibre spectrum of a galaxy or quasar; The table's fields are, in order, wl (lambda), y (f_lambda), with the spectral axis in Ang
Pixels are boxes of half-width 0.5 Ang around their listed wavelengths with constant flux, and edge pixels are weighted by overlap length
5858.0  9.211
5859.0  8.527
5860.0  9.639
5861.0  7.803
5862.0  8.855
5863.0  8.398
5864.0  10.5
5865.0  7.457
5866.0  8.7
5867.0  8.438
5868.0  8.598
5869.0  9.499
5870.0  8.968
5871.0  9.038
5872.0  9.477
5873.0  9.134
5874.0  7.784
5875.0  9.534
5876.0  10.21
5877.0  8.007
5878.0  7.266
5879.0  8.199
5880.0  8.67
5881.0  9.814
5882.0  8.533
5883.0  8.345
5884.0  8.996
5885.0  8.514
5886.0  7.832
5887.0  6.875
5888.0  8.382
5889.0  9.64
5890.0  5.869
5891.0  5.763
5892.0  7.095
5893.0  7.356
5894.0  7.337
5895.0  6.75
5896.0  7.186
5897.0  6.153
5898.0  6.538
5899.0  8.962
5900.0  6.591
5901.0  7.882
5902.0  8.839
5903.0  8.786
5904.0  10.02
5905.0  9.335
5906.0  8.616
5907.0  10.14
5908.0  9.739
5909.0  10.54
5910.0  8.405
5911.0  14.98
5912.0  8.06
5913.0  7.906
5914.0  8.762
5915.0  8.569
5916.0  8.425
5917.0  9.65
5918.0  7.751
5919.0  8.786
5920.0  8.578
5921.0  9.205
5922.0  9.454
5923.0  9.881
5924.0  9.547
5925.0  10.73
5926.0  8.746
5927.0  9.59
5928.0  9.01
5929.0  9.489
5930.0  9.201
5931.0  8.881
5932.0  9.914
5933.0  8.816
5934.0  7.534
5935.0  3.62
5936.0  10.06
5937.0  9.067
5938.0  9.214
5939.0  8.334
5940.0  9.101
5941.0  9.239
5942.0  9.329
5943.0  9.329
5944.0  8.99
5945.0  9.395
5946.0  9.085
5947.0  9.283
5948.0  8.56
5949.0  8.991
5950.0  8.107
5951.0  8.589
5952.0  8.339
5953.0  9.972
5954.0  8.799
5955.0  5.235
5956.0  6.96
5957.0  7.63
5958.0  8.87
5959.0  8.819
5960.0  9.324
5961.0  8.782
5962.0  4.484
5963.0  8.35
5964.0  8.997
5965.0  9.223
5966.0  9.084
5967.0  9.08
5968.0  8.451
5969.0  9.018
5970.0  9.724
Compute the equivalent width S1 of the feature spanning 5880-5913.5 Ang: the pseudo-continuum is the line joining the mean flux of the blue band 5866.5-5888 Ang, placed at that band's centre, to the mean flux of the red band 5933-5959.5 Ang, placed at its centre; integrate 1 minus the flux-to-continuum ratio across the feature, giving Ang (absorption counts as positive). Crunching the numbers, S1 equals 0.9 Ang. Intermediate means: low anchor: 8.65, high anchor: 8.49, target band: 8.36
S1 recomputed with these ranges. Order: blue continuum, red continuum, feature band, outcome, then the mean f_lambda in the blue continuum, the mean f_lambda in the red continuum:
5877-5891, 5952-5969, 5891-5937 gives -2.7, 8.13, 8.28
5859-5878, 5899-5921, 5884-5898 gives 2.6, 8.84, 9.07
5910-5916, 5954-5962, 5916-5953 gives -1.3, 9.45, 7.78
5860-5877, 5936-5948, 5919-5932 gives -0.4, 8.9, 9.14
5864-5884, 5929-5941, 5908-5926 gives -1.5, 8.77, 8.59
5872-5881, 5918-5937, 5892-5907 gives 1.5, 8.72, 8.92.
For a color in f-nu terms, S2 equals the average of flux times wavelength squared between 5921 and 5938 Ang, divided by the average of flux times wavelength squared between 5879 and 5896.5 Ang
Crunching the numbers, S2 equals 1.16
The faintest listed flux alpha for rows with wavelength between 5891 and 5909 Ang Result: 5.763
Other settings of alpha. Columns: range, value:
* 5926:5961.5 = 3.62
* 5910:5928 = 7.751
